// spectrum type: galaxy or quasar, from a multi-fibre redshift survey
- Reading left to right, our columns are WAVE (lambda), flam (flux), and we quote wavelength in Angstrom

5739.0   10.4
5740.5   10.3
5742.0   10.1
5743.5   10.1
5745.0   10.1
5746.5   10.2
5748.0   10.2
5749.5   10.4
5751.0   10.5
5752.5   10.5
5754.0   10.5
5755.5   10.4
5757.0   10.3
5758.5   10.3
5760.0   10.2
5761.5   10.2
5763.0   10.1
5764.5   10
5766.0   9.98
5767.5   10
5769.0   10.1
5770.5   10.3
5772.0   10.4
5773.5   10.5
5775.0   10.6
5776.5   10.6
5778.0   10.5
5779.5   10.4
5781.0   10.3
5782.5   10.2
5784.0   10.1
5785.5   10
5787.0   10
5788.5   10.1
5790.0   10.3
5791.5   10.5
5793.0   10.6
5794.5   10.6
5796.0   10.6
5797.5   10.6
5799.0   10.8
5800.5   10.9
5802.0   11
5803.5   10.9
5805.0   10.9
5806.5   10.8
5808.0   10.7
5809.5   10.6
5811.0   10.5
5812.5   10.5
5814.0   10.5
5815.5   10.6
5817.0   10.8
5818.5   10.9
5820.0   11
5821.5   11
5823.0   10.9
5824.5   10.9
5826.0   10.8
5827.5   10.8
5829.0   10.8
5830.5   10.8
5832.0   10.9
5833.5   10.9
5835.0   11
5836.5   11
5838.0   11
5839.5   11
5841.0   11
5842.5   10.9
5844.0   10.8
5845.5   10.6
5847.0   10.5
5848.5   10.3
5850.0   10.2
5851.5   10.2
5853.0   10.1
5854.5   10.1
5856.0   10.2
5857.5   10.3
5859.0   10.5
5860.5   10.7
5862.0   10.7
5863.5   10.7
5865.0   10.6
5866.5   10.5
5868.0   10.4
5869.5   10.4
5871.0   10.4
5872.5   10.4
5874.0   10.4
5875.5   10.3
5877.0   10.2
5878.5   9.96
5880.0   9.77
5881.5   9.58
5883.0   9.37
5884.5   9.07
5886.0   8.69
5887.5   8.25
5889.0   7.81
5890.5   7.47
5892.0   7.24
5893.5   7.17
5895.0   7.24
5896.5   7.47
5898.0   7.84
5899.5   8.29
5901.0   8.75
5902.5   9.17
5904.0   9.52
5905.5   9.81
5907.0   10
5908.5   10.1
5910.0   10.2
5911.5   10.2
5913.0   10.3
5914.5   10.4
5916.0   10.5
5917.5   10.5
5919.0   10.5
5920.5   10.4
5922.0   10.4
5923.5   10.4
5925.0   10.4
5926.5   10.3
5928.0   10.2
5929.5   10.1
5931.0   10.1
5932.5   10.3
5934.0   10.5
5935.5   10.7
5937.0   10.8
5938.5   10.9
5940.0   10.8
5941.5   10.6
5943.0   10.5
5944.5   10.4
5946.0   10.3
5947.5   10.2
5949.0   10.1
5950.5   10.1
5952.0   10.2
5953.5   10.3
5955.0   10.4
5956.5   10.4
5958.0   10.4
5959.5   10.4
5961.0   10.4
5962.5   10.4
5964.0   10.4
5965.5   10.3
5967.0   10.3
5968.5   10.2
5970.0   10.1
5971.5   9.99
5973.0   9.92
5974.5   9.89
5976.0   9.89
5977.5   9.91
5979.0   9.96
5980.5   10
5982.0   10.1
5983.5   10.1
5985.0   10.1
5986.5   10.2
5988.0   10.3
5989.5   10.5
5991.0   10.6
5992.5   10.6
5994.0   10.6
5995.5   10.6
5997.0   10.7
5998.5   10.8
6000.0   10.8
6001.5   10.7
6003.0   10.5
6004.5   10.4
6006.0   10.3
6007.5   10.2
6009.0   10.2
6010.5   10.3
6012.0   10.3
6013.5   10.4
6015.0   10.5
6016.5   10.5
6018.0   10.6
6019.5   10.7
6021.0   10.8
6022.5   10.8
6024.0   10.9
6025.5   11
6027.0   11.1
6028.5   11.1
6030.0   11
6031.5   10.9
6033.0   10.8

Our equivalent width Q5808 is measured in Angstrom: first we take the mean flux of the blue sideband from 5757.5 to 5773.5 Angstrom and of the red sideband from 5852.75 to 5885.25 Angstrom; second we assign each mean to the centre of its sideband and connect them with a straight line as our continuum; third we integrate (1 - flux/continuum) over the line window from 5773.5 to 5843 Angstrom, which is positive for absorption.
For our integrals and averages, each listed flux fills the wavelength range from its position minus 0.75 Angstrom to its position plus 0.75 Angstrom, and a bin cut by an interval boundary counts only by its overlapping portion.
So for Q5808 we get -3.3 Angstrom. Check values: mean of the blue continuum 10.2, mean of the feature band 10.7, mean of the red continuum 10.2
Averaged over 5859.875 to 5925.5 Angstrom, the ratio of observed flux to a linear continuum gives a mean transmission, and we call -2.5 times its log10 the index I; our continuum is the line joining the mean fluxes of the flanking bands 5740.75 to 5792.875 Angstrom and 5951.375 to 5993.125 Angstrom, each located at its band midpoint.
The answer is 0.07 mag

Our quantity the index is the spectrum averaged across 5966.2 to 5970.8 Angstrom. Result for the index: 10.2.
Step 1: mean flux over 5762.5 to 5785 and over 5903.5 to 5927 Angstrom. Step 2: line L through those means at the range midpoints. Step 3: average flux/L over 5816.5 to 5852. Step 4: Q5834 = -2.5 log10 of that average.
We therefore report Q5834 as -0.055 mag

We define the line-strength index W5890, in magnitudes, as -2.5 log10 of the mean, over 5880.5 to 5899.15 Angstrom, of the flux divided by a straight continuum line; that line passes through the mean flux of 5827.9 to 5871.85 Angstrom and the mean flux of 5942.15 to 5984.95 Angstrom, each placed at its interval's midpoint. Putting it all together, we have 0.274 mag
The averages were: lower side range 10.6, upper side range 10.2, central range 8.13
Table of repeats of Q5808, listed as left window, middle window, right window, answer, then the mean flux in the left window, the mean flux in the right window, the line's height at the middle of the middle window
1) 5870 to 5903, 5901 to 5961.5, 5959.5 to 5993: -4.8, 8.87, 10.2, 9.53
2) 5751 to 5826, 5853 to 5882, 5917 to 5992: 0.2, 10.5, 10.3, 10.4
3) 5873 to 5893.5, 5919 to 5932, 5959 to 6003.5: -1.0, 9.03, 10.3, 9.58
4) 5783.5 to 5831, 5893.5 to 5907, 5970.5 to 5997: 2.5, 10.7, 10.2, 10.4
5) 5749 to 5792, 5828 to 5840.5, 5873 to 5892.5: -1.7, 10.3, 9.13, 9.63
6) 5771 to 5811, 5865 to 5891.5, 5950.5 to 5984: 1.9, 10.5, 10.2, 10.3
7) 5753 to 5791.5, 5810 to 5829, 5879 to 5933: -1.6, 10.3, 9.38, 9.95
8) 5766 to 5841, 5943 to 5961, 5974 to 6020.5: 0.2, 10.6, 10.4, 10.4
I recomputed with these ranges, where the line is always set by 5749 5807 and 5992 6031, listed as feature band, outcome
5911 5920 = 0.01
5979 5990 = 0.05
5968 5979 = 0.07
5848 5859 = 0.03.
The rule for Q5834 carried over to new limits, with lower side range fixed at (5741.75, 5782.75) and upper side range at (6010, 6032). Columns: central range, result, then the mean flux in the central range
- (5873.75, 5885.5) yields 0.08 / 9.78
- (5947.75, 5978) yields 0.04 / 10.2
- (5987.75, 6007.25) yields 0.01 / 10.6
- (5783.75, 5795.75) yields 0.00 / 10.3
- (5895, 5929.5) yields 0.08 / 9.75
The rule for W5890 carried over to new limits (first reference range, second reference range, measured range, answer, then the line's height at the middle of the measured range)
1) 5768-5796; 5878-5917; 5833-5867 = -0.11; 9.56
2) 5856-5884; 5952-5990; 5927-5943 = -0.03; 10.2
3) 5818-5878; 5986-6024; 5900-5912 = 0.10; 10.6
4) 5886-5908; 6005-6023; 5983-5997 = -0.04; 10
